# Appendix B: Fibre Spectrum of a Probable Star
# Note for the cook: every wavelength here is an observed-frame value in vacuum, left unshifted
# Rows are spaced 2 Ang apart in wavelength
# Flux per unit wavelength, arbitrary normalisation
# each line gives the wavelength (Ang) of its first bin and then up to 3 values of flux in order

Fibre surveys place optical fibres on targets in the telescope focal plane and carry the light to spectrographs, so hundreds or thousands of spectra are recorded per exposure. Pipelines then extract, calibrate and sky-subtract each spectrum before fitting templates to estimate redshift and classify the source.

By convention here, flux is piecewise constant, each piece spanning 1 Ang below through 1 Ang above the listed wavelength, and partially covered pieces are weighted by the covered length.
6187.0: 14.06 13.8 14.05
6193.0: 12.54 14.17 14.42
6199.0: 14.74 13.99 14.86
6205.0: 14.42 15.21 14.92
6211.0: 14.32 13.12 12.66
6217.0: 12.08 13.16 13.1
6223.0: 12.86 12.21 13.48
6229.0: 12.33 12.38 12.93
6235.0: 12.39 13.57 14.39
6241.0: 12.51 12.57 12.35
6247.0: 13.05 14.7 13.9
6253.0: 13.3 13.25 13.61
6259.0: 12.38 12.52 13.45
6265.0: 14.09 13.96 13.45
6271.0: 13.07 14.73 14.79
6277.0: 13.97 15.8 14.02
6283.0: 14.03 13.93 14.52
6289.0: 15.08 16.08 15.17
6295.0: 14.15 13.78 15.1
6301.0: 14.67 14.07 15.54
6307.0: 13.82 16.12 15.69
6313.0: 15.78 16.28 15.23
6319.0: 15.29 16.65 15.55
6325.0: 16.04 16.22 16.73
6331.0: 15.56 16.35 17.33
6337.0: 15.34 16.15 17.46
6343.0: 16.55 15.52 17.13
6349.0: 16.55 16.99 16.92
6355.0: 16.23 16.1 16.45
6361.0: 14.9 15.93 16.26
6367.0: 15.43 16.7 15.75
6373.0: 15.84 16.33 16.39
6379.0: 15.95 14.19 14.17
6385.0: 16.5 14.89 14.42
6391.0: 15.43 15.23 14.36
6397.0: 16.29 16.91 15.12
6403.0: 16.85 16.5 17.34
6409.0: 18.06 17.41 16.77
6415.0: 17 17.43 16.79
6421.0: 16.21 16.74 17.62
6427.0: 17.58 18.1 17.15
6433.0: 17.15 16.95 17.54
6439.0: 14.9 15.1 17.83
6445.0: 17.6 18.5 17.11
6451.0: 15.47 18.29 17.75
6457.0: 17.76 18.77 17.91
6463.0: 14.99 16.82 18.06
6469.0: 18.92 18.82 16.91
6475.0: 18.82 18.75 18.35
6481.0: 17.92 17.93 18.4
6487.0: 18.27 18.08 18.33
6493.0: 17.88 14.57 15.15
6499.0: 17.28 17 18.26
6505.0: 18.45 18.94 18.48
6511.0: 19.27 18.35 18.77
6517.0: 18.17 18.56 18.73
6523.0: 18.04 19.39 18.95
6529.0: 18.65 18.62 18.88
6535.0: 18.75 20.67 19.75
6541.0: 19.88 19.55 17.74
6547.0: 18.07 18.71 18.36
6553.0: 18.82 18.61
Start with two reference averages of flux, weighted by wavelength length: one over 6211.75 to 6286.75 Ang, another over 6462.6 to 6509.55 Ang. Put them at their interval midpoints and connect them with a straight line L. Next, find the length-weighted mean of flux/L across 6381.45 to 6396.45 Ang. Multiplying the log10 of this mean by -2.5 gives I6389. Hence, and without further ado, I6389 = 0.07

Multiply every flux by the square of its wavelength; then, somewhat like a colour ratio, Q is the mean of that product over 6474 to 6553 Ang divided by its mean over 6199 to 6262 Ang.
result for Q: 1.5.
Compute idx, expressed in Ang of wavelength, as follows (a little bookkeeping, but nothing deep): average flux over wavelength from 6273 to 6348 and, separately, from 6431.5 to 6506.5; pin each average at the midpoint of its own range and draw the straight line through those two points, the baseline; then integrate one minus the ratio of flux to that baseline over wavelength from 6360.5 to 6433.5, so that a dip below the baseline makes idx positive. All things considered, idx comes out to 1.3 Ang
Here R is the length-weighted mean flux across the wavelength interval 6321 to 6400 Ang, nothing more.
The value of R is 16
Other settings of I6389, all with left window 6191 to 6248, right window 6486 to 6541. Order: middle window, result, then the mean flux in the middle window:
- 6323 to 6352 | -0.07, 16.4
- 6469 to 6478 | -0.04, 18.4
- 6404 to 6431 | -0.03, 17.2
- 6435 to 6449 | 0.01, 16.9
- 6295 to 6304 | 0.03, 14.4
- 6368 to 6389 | 0.03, 15.6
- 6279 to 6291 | -0.01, 14.6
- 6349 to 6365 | -0.04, 16.2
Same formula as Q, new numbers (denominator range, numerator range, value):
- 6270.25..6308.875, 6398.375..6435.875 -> 1.22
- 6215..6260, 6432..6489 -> 1.45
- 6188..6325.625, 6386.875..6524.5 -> 1.31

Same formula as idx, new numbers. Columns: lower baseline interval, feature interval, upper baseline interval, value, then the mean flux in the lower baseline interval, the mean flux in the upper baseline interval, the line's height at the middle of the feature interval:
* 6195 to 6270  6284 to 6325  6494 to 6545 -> -1.3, 13.4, 18.4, 14.7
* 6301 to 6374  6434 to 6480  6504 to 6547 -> 0.9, 16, 18.9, 17.8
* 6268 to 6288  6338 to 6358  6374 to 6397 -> -2.2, 14.2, 15.3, 14.9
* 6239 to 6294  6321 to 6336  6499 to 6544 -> -1.2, 13.9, 18.8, 15.1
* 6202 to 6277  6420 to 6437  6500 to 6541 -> -0.2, 13.4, 18.8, 17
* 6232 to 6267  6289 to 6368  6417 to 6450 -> -4.9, 13.3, 17.1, 14.9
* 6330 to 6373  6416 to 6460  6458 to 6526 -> 0.3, 16.3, 18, 17.3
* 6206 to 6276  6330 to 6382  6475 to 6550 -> -2.4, 13.3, 18.4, 15.5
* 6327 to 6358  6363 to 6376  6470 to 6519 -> 0.5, 16.5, 18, 16.7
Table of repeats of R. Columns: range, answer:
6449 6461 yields 17.6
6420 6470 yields 17.2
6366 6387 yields 15.7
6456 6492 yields 18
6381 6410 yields 15.8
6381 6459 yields 16.6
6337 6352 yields 16.5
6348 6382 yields 16.1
